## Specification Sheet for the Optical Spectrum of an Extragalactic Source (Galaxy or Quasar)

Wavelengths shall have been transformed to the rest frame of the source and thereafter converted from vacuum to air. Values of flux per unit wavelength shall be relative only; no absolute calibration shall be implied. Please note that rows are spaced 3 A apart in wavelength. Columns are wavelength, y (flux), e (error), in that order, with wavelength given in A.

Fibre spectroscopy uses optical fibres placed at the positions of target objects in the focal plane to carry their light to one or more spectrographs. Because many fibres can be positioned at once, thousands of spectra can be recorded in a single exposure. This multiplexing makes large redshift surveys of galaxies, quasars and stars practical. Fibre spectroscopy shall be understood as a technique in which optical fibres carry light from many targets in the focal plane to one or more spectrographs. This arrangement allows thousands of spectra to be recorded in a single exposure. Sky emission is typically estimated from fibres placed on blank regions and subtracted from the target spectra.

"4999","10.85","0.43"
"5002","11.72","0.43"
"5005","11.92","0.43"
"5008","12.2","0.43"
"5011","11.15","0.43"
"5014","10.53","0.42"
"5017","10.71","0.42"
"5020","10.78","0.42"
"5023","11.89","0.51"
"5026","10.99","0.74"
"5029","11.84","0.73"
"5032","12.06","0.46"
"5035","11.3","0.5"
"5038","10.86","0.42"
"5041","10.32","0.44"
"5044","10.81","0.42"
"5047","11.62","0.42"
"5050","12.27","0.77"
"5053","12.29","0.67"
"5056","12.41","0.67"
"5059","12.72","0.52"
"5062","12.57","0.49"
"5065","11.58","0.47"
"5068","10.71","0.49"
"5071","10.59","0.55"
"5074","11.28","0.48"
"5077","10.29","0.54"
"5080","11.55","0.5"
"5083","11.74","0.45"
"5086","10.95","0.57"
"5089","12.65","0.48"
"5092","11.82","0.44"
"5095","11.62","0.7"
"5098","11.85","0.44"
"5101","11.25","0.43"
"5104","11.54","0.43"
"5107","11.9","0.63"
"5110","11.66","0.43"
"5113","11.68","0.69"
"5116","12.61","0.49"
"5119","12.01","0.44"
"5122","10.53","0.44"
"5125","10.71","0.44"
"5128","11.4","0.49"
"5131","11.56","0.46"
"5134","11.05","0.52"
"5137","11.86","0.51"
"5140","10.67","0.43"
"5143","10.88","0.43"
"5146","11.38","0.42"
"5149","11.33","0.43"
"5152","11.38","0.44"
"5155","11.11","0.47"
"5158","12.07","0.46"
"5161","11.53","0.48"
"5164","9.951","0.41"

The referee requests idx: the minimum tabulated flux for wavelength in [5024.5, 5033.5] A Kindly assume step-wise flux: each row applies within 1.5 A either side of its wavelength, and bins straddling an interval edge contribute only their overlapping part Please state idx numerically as 10.99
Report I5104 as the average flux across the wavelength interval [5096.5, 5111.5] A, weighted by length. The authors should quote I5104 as 11.6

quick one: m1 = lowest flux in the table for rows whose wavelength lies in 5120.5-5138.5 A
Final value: 10.53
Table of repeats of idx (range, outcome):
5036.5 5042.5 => 10.32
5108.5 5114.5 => 11.66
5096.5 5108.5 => 11.25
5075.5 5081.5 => 10.29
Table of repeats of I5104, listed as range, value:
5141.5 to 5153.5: 11.2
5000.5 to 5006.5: 11.8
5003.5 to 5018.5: 11.3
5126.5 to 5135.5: 11.3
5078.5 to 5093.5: 11.7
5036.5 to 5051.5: 11.2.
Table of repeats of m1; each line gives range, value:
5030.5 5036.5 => 11.3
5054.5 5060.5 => 12.41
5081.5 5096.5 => 10.95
